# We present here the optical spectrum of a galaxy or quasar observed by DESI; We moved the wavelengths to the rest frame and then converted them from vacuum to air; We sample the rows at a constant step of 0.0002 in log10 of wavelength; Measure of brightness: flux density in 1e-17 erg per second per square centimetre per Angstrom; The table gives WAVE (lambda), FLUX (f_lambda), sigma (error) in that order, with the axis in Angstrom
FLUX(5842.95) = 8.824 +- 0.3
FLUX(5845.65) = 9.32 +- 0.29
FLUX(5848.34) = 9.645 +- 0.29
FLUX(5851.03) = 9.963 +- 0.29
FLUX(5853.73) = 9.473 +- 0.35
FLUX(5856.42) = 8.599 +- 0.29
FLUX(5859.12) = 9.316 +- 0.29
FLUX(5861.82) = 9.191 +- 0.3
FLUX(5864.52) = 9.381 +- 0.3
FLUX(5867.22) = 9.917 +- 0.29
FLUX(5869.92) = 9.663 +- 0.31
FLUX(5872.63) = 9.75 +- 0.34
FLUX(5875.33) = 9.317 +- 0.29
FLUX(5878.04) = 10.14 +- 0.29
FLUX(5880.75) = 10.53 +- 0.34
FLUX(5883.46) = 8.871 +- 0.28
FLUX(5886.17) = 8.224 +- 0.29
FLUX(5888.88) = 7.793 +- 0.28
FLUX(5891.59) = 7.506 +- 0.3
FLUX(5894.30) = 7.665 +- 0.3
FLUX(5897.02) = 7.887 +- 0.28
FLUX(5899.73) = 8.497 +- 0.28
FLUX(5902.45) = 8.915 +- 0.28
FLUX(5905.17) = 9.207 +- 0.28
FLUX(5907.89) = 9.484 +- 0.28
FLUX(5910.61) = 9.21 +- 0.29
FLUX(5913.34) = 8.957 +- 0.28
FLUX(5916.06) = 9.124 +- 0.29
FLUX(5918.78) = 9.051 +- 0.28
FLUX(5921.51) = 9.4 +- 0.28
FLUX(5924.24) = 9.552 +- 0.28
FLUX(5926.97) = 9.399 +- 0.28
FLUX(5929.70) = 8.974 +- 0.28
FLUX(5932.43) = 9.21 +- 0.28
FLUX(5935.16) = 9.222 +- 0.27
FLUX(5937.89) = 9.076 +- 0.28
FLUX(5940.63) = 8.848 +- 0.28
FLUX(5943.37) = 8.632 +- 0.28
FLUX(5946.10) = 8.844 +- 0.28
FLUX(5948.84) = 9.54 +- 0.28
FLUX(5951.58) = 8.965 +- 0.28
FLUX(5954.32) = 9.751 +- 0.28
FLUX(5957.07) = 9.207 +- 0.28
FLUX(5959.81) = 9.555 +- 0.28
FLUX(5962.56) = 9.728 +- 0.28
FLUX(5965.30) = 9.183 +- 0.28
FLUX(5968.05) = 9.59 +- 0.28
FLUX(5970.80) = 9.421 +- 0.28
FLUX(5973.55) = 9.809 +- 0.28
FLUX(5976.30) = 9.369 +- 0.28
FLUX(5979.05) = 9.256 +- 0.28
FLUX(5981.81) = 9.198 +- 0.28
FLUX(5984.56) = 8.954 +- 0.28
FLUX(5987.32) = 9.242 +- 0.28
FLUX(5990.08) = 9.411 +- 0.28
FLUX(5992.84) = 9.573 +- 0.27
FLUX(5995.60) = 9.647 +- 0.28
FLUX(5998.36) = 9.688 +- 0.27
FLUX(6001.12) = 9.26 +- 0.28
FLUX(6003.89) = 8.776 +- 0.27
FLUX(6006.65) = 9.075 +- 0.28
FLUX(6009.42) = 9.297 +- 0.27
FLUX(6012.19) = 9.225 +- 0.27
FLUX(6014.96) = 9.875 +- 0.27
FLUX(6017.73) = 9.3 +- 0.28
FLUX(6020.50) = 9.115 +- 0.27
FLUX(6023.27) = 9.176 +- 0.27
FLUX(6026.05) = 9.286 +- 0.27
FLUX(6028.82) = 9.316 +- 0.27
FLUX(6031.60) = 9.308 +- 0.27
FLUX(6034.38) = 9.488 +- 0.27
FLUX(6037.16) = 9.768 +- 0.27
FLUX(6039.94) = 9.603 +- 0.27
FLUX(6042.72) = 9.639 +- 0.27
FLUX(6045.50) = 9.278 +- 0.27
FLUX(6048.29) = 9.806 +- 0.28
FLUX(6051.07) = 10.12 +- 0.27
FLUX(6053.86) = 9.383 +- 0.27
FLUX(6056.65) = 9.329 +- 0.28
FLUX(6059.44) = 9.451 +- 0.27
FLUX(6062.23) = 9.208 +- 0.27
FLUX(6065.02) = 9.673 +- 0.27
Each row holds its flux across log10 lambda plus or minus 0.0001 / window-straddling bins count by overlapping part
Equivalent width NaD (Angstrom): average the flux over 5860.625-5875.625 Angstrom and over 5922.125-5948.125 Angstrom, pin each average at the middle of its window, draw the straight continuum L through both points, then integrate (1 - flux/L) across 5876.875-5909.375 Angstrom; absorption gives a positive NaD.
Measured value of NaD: 2.3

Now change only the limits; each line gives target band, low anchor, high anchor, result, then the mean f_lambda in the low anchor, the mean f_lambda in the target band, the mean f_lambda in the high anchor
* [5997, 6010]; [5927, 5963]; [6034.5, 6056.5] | 0.3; 9.19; 9.21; 9.63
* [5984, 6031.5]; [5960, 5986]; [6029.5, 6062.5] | 0.8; 9.4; 9.31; 9.54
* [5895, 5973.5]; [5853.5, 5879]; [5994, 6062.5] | 2.4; 9.47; 9.16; 9.42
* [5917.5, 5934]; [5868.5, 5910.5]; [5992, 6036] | -0.4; 8.91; 9.26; 9.34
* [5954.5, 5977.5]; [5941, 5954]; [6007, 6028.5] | -1.0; 9.05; 9.5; 9.31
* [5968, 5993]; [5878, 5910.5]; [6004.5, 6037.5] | -0.7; 8.69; 9.36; 9.33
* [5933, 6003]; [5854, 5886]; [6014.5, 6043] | 0.9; 9.47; 9.31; 9.42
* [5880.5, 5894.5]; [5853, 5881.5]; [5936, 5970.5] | 1.7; 9.55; 8.33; 9.25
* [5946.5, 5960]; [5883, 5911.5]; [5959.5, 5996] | -0.3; 8.46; 9.35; 9.41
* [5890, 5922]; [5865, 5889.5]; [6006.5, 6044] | 2.3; 9.4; 8.72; 9.4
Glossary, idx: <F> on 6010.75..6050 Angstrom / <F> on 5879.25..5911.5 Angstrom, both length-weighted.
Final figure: 1.1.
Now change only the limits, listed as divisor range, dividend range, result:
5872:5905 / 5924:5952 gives 1.04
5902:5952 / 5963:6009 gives 1.02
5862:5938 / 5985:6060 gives 1.04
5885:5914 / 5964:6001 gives 1.11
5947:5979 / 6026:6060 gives 1.01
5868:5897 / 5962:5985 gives 1.05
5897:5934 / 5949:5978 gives 1.04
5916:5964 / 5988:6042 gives 1.02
